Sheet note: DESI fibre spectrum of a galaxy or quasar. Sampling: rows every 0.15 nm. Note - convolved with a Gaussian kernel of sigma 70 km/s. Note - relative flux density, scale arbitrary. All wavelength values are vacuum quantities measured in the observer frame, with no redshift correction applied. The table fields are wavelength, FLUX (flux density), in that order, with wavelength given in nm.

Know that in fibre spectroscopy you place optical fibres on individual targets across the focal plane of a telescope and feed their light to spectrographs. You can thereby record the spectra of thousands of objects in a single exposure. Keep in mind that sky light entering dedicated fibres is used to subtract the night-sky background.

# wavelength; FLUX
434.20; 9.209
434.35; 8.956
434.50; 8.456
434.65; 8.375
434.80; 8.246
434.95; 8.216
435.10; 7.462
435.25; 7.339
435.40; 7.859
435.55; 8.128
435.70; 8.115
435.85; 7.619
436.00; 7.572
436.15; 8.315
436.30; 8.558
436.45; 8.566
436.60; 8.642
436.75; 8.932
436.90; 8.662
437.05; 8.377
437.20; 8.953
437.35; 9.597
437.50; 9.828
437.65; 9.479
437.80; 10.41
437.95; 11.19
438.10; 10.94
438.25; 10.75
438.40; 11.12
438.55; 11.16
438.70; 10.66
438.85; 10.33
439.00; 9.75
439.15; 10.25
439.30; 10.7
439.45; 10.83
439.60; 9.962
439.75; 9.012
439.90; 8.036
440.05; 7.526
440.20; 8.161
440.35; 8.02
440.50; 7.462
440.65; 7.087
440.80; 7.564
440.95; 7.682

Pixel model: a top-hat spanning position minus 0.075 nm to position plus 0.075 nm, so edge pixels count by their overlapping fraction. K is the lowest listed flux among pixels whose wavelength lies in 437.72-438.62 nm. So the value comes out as 10.41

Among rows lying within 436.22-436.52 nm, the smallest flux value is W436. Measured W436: 8.558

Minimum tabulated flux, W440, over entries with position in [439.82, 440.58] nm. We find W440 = 7.462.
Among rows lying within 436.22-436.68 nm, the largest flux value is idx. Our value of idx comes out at 8.642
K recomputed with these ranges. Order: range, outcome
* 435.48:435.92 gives 7.619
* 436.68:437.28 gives 8.377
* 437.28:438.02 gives 9.479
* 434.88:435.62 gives 7.339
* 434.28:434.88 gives 8.246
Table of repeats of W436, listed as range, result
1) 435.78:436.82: 7.572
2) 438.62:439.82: 9.012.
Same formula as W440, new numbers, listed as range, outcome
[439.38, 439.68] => 9.962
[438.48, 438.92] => 10.33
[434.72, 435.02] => 8.216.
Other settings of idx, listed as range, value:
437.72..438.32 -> 11.19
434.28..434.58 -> 8.956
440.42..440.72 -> 7.462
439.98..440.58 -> 8.161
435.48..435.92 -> 8.128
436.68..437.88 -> 10.41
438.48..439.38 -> 11.16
